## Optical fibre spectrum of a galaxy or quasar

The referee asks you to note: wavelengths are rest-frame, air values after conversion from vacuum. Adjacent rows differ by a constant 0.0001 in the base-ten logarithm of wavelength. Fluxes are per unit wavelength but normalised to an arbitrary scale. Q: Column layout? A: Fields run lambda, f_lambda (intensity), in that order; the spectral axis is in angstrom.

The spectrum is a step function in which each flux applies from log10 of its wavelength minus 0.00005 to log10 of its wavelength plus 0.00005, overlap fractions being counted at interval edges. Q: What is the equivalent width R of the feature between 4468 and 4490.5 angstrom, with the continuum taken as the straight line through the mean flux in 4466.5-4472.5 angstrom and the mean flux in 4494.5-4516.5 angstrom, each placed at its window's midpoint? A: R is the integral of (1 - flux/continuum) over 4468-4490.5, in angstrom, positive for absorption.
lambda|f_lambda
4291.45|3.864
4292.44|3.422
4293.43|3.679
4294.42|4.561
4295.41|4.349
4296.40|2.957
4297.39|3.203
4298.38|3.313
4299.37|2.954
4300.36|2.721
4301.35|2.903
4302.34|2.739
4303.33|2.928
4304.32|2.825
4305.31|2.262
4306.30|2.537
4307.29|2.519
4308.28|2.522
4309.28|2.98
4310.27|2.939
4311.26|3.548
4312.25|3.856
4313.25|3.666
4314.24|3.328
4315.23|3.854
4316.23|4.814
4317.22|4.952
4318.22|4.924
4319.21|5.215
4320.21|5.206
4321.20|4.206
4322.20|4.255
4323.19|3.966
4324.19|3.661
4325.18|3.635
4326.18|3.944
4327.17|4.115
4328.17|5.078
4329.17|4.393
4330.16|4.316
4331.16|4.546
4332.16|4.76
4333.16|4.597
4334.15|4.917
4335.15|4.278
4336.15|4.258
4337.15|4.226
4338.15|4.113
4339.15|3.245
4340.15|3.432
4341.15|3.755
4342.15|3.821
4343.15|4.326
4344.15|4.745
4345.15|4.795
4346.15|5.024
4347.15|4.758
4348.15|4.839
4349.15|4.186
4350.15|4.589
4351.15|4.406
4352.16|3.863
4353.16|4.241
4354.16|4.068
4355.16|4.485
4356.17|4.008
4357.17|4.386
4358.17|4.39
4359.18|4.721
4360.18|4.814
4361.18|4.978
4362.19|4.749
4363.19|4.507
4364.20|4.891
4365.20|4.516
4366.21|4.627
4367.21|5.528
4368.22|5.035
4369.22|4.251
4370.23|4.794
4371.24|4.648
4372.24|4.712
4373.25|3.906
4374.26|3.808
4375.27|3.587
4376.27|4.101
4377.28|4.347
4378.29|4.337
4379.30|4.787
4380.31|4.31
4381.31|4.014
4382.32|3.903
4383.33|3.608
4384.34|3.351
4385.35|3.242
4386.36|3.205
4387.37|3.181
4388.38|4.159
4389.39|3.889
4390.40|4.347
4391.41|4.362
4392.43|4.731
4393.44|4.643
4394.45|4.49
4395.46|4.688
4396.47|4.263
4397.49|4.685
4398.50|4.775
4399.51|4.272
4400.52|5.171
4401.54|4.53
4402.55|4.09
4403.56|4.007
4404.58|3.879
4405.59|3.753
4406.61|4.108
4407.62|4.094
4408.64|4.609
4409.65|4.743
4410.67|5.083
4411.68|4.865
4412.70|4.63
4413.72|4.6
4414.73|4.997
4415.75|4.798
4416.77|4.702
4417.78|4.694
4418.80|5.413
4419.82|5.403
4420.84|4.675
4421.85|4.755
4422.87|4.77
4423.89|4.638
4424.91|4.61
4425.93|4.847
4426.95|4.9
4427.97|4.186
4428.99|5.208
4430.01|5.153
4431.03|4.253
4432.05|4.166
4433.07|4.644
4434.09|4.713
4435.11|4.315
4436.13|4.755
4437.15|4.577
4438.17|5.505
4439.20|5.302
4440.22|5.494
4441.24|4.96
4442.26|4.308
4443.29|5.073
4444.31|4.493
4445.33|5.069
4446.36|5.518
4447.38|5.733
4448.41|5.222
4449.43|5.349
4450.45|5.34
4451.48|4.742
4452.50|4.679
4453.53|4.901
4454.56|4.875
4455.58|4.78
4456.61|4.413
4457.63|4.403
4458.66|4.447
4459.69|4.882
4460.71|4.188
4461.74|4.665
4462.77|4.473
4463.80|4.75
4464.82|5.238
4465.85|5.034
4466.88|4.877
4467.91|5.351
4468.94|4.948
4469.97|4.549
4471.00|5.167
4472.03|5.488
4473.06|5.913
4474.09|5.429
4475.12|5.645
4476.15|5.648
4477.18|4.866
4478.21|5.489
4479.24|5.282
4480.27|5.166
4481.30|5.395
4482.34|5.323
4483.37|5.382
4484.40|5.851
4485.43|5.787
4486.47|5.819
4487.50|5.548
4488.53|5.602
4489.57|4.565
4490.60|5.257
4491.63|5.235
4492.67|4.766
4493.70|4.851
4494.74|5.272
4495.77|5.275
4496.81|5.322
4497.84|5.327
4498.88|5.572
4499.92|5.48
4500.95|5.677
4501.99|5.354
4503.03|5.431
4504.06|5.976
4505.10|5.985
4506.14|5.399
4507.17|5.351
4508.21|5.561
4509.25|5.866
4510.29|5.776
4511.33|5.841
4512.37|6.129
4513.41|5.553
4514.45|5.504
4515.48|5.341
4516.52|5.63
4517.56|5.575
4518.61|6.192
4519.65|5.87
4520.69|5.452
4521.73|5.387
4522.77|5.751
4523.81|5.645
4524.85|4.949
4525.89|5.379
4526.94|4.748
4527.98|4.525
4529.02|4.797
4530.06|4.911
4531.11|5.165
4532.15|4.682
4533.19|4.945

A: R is -0.7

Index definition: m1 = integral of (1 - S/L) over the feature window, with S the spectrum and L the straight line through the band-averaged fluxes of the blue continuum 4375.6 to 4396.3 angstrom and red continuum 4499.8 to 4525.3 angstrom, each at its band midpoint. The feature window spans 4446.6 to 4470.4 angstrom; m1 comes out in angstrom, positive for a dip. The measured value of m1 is 0.5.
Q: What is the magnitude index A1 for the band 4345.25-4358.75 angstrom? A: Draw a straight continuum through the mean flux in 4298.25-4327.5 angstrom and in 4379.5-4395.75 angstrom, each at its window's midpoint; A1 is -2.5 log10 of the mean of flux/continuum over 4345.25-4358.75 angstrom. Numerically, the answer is -0.16 mag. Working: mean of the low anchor 3.58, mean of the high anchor 4.01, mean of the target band 4.42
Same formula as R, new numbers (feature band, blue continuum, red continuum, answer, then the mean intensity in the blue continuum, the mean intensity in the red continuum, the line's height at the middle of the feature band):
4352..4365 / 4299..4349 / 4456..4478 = -0.94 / 3.93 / 4.98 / 4.18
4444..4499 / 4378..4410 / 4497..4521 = 0.37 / 4.19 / 5.64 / 5.17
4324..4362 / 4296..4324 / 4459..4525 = -4.92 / 3.51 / 5.37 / 3.85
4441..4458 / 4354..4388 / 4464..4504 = 0.24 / 4.29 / 5.32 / 5.01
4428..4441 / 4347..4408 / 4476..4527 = 0.09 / 4.32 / 5.47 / 4.85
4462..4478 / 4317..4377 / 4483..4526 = 0.36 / 4.42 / 5.51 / 5.27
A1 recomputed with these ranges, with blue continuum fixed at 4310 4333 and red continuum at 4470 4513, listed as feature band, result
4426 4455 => 0.04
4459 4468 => 0.10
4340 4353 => 0.01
